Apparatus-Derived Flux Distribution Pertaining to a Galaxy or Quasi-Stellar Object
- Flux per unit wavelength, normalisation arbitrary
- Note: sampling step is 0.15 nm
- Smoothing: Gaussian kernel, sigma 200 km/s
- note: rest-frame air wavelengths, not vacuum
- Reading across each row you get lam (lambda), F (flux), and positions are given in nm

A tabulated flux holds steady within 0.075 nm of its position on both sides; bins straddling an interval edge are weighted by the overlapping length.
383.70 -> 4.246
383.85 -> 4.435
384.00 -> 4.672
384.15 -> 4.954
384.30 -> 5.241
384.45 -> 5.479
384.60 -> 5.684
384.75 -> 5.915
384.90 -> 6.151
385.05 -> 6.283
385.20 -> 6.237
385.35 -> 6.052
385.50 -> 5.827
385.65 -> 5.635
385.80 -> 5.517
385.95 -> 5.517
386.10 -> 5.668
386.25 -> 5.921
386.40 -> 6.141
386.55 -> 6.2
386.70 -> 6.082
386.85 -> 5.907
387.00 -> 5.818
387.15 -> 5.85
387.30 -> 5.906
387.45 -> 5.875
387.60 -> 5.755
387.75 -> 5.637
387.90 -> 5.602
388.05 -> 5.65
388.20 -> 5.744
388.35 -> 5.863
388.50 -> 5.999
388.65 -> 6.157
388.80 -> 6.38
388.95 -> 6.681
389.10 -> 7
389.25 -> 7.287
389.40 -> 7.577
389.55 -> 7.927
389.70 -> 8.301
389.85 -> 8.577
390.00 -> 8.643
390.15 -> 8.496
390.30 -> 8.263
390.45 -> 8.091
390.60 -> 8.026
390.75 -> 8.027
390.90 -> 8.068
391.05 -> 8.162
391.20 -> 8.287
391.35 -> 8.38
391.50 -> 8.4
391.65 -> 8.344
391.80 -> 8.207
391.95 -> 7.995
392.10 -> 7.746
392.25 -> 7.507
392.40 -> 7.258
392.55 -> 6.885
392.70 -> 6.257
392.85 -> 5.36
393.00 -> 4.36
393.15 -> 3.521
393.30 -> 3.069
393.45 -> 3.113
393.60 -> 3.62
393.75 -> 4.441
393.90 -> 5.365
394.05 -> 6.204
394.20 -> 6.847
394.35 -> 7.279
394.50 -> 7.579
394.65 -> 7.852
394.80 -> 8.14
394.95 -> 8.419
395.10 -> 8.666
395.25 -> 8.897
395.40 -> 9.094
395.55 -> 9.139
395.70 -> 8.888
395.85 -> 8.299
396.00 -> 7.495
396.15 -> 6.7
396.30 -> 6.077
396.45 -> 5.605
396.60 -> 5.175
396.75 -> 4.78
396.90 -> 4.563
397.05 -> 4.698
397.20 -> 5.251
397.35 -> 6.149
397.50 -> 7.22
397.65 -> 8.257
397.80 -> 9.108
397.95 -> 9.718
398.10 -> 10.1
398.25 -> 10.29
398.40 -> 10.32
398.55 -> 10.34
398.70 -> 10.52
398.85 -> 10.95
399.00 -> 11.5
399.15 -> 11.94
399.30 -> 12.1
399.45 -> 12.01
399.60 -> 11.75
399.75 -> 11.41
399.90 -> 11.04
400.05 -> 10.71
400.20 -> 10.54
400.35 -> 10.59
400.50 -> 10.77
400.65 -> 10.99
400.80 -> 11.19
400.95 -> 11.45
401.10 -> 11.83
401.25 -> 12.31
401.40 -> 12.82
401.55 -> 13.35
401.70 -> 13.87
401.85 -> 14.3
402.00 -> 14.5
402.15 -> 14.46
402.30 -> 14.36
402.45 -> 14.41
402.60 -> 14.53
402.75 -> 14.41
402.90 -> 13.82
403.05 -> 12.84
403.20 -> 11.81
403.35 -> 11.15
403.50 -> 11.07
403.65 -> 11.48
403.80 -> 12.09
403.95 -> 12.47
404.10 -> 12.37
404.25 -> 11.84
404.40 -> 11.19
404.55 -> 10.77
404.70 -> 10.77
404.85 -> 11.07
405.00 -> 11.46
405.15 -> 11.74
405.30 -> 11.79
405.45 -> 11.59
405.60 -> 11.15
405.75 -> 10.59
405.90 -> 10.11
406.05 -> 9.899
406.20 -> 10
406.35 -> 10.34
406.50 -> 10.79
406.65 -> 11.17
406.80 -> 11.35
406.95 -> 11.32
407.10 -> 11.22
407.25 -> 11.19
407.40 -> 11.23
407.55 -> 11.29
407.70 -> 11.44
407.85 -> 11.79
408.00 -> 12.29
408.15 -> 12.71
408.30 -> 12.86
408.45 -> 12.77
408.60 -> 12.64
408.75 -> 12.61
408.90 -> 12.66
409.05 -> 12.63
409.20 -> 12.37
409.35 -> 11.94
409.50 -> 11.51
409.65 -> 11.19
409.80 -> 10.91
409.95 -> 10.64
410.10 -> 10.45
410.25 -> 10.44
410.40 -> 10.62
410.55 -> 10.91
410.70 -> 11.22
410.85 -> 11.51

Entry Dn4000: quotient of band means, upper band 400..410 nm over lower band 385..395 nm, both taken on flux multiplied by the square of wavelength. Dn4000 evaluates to 1.94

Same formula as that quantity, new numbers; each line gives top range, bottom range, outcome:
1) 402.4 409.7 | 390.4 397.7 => 1.83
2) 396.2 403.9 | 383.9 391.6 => 1.73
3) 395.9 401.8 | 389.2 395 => 1.42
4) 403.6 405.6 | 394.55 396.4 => 1.50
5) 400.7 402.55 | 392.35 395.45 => 2.19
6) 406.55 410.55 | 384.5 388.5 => 2.22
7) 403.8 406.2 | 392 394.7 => 2.06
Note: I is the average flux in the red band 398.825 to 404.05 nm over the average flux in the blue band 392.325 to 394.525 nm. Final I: 2.30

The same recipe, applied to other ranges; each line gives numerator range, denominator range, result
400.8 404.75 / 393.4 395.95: 1.76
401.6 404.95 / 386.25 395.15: 1.88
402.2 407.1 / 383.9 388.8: 2.03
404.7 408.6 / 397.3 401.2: 1.08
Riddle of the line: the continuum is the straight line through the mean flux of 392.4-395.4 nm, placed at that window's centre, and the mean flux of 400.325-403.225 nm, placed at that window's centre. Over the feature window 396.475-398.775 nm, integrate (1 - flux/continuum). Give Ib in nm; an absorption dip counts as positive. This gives 0.44 nm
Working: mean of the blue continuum 6.2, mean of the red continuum 13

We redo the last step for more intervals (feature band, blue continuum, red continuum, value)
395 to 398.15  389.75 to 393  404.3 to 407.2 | 0.57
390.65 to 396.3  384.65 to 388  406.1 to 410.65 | 0.45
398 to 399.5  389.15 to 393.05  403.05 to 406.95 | -0.20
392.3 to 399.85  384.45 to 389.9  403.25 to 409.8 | 0.94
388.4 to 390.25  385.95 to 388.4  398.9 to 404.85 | -0.17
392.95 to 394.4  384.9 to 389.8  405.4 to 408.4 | 0.57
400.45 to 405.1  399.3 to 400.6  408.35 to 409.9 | -0.41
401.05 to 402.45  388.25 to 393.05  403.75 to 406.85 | -0.46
